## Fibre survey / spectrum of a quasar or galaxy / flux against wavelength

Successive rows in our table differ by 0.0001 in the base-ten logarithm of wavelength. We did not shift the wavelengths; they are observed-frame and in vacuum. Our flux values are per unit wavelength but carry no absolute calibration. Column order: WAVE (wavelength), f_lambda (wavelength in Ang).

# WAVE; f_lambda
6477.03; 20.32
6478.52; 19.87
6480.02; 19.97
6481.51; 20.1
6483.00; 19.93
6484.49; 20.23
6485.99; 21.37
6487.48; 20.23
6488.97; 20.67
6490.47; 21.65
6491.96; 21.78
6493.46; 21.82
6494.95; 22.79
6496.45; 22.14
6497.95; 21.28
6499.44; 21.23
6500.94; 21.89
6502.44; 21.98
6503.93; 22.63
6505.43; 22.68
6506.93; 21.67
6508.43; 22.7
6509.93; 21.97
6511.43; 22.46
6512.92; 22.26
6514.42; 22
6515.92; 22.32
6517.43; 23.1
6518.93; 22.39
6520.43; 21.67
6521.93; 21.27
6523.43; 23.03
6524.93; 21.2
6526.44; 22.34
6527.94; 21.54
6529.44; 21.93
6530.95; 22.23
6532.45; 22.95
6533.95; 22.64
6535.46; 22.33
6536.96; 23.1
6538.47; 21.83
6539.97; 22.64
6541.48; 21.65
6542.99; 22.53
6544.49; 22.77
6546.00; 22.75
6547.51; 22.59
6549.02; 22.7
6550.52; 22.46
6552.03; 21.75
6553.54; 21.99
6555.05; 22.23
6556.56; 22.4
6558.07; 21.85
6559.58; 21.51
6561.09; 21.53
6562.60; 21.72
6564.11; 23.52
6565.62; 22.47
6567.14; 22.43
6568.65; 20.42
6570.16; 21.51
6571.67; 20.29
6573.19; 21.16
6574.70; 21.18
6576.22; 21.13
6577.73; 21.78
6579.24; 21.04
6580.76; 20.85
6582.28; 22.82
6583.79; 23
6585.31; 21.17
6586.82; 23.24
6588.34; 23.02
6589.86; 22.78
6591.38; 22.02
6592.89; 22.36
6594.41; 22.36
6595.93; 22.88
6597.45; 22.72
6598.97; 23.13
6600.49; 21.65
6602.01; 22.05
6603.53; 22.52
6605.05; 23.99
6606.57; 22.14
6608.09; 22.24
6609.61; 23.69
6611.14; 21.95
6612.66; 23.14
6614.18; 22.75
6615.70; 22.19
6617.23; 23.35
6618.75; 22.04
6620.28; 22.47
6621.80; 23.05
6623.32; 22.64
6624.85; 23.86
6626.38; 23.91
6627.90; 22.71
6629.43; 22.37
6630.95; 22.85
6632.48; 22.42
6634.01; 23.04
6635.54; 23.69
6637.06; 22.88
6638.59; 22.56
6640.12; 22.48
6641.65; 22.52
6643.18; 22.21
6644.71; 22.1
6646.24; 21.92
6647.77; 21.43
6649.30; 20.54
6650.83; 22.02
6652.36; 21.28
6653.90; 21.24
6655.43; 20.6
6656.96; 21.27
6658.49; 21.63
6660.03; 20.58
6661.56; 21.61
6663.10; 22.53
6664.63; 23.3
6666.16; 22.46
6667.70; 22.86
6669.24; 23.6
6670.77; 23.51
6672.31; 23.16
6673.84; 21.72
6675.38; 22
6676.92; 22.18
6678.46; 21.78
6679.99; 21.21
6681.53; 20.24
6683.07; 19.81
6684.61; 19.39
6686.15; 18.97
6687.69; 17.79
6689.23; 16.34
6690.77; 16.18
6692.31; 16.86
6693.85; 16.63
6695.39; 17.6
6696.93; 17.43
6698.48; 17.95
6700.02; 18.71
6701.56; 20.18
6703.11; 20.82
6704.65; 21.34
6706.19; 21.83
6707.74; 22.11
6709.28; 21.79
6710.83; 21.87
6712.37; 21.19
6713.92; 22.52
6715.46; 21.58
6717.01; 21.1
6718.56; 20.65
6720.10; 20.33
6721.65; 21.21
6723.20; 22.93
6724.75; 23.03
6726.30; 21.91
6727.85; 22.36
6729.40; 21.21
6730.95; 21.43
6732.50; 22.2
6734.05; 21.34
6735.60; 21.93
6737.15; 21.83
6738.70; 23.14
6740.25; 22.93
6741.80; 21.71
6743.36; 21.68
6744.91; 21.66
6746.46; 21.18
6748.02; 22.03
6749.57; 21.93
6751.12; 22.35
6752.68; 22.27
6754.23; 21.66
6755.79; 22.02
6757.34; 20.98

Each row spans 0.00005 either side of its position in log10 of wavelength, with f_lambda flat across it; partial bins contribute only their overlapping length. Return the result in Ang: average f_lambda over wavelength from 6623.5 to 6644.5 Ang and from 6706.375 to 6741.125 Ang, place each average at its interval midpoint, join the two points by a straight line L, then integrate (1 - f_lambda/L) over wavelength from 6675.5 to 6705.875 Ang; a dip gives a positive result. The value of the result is 4.23 Ang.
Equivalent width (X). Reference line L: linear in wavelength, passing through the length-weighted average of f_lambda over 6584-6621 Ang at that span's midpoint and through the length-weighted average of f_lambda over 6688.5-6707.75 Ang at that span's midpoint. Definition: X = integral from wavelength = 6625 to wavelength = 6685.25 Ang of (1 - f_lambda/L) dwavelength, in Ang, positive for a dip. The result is -4.9 Ang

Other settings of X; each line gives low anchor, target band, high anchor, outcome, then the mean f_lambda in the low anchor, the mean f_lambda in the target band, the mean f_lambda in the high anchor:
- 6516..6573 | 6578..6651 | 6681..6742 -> -3.6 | 22.1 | 22.5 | 20.5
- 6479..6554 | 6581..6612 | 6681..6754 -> -1.6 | 21.9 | 22.6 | 20.7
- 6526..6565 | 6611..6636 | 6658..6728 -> -1.6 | 22.3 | 22.9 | 20.8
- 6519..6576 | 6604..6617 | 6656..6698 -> -0.9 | 22.1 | 22.8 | 20.4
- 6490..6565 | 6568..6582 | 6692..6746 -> 0.5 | 22.2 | 21.1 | 21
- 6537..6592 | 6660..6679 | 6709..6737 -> -0.6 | 22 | 22.5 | 21.7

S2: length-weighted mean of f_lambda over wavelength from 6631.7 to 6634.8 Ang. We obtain 22.7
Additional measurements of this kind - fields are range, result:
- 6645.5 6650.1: 21.3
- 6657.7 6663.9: 21.6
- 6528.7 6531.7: 22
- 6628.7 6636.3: 22.9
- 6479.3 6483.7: 20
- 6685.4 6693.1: 17.2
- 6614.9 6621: 22.5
